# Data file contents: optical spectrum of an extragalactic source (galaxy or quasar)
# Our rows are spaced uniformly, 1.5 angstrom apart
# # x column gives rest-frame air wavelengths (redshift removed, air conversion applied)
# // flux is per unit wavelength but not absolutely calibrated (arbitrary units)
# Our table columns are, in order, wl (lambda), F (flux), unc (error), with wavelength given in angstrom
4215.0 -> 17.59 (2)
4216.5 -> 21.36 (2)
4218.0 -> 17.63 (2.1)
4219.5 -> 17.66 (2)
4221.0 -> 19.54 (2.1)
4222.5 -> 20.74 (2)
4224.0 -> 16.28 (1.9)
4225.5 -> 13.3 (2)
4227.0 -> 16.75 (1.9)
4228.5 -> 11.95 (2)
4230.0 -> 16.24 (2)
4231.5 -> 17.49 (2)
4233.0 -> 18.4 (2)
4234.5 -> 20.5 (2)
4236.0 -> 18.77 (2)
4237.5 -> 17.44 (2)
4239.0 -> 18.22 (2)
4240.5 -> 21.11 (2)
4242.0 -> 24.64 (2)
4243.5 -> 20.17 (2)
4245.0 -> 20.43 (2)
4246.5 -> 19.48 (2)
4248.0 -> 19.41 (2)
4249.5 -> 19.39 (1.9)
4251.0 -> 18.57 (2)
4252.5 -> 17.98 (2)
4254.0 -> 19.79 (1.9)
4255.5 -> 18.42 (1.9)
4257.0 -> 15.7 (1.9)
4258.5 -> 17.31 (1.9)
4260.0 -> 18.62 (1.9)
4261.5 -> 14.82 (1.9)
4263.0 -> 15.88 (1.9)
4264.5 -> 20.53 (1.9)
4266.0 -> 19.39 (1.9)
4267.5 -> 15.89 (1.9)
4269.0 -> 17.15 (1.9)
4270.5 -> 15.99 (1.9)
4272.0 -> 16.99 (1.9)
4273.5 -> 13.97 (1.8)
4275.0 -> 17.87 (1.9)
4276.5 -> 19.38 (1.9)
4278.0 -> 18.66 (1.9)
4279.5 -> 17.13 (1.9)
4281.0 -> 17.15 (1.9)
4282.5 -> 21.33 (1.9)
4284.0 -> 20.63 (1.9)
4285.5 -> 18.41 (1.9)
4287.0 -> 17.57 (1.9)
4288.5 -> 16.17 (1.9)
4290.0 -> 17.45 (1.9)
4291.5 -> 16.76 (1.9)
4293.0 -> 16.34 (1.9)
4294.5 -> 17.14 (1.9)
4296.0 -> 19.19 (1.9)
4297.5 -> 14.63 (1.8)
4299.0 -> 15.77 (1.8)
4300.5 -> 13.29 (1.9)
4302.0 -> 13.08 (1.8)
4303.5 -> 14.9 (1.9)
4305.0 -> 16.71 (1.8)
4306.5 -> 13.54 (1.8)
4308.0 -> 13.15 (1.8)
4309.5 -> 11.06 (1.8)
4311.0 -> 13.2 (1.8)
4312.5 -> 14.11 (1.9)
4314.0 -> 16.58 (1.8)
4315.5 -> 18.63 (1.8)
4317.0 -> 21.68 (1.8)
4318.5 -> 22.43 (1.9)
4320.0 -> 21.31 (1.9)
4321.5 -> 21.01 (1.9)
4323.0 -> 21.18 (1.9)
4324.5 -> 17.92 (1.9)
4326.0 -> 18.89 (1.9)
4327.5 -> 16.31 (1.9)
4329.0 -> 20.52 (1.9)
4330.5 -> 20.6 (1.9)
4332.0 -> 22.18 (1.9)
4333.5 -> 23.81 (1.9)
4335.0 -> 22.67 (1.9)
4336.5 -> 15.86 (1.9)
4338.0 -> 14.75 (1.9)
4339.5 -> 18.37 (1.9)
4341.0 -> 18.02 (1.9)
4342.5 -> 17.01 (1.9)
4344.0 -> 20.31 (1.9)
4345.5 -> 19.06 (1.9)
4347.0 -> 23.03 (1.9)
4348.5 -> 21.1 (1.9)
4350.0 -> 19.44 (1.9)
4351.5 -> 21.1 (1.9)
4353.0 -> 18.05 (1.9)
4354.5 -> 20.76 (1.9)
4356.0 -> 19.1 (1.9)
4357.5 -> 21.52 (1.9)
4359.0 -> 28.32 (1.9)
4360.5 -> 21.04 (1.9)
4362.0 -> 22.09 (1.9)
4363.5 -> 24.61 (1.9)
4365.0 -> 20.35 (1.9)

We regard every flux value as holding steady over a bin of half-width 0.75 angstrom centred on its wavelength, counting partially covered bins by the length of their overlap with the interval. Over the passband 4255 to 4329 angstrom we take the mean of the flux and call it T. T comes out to 17.2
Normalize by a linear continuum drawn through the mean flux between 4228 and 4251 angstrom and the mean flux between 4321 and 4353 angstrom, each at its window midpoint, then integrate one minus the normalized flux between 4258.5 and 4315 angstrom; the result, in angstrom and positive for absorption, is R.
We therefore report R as 8.10 angstrom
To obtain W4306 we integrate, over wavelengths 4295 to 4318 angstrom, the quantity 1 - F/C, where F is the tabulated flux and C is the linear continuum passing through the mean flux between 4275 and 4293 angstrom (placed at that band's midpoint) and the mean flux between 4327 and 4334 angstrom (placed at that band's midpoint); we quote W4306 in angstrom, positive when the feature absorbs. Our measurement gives 4.7 angstrom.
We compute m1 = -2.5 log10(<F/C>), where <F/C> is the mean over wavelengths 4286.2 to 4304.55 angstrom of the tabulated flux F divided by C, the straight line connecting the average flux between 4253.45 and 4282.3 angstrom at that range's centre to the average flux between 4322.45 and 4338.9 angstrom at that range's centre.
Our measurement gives 0.15 mag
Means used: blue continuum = 17.5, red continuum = 19.5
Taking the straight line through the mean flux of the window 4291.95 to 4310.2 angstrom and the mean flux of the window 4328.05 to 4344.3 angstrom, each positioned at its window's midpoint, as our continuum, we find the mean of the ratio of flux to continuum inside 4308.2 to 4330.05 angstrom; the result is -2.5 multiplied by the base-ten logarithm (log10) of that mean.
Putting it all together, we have -0.05 mag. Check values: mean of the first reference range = 14.9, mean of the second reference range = 19.4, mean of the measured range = 18.1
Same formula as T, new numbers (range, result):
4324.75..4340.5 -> 19.3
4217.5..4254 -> 18.5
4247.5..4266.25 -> 18.1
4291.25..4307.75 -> 15.5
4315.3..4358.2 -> 19.9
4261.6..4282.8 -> 17.5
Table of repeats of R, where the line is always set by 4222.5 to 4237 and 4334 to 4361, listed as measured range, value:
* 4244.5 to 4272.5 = -0.6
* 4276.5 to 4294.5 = 0.3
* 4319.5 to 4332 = -0.3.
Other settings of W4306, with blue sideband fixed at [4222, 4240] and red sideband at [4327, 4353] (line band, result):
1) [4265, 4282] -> 0.75 angstrom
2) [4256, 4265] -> 0.38 angstrom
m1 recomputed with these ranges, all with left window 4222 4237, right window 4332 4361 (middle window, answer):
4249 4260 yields -0.03 mag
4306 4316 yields 0.33 mag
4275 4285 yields -0.03 mag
